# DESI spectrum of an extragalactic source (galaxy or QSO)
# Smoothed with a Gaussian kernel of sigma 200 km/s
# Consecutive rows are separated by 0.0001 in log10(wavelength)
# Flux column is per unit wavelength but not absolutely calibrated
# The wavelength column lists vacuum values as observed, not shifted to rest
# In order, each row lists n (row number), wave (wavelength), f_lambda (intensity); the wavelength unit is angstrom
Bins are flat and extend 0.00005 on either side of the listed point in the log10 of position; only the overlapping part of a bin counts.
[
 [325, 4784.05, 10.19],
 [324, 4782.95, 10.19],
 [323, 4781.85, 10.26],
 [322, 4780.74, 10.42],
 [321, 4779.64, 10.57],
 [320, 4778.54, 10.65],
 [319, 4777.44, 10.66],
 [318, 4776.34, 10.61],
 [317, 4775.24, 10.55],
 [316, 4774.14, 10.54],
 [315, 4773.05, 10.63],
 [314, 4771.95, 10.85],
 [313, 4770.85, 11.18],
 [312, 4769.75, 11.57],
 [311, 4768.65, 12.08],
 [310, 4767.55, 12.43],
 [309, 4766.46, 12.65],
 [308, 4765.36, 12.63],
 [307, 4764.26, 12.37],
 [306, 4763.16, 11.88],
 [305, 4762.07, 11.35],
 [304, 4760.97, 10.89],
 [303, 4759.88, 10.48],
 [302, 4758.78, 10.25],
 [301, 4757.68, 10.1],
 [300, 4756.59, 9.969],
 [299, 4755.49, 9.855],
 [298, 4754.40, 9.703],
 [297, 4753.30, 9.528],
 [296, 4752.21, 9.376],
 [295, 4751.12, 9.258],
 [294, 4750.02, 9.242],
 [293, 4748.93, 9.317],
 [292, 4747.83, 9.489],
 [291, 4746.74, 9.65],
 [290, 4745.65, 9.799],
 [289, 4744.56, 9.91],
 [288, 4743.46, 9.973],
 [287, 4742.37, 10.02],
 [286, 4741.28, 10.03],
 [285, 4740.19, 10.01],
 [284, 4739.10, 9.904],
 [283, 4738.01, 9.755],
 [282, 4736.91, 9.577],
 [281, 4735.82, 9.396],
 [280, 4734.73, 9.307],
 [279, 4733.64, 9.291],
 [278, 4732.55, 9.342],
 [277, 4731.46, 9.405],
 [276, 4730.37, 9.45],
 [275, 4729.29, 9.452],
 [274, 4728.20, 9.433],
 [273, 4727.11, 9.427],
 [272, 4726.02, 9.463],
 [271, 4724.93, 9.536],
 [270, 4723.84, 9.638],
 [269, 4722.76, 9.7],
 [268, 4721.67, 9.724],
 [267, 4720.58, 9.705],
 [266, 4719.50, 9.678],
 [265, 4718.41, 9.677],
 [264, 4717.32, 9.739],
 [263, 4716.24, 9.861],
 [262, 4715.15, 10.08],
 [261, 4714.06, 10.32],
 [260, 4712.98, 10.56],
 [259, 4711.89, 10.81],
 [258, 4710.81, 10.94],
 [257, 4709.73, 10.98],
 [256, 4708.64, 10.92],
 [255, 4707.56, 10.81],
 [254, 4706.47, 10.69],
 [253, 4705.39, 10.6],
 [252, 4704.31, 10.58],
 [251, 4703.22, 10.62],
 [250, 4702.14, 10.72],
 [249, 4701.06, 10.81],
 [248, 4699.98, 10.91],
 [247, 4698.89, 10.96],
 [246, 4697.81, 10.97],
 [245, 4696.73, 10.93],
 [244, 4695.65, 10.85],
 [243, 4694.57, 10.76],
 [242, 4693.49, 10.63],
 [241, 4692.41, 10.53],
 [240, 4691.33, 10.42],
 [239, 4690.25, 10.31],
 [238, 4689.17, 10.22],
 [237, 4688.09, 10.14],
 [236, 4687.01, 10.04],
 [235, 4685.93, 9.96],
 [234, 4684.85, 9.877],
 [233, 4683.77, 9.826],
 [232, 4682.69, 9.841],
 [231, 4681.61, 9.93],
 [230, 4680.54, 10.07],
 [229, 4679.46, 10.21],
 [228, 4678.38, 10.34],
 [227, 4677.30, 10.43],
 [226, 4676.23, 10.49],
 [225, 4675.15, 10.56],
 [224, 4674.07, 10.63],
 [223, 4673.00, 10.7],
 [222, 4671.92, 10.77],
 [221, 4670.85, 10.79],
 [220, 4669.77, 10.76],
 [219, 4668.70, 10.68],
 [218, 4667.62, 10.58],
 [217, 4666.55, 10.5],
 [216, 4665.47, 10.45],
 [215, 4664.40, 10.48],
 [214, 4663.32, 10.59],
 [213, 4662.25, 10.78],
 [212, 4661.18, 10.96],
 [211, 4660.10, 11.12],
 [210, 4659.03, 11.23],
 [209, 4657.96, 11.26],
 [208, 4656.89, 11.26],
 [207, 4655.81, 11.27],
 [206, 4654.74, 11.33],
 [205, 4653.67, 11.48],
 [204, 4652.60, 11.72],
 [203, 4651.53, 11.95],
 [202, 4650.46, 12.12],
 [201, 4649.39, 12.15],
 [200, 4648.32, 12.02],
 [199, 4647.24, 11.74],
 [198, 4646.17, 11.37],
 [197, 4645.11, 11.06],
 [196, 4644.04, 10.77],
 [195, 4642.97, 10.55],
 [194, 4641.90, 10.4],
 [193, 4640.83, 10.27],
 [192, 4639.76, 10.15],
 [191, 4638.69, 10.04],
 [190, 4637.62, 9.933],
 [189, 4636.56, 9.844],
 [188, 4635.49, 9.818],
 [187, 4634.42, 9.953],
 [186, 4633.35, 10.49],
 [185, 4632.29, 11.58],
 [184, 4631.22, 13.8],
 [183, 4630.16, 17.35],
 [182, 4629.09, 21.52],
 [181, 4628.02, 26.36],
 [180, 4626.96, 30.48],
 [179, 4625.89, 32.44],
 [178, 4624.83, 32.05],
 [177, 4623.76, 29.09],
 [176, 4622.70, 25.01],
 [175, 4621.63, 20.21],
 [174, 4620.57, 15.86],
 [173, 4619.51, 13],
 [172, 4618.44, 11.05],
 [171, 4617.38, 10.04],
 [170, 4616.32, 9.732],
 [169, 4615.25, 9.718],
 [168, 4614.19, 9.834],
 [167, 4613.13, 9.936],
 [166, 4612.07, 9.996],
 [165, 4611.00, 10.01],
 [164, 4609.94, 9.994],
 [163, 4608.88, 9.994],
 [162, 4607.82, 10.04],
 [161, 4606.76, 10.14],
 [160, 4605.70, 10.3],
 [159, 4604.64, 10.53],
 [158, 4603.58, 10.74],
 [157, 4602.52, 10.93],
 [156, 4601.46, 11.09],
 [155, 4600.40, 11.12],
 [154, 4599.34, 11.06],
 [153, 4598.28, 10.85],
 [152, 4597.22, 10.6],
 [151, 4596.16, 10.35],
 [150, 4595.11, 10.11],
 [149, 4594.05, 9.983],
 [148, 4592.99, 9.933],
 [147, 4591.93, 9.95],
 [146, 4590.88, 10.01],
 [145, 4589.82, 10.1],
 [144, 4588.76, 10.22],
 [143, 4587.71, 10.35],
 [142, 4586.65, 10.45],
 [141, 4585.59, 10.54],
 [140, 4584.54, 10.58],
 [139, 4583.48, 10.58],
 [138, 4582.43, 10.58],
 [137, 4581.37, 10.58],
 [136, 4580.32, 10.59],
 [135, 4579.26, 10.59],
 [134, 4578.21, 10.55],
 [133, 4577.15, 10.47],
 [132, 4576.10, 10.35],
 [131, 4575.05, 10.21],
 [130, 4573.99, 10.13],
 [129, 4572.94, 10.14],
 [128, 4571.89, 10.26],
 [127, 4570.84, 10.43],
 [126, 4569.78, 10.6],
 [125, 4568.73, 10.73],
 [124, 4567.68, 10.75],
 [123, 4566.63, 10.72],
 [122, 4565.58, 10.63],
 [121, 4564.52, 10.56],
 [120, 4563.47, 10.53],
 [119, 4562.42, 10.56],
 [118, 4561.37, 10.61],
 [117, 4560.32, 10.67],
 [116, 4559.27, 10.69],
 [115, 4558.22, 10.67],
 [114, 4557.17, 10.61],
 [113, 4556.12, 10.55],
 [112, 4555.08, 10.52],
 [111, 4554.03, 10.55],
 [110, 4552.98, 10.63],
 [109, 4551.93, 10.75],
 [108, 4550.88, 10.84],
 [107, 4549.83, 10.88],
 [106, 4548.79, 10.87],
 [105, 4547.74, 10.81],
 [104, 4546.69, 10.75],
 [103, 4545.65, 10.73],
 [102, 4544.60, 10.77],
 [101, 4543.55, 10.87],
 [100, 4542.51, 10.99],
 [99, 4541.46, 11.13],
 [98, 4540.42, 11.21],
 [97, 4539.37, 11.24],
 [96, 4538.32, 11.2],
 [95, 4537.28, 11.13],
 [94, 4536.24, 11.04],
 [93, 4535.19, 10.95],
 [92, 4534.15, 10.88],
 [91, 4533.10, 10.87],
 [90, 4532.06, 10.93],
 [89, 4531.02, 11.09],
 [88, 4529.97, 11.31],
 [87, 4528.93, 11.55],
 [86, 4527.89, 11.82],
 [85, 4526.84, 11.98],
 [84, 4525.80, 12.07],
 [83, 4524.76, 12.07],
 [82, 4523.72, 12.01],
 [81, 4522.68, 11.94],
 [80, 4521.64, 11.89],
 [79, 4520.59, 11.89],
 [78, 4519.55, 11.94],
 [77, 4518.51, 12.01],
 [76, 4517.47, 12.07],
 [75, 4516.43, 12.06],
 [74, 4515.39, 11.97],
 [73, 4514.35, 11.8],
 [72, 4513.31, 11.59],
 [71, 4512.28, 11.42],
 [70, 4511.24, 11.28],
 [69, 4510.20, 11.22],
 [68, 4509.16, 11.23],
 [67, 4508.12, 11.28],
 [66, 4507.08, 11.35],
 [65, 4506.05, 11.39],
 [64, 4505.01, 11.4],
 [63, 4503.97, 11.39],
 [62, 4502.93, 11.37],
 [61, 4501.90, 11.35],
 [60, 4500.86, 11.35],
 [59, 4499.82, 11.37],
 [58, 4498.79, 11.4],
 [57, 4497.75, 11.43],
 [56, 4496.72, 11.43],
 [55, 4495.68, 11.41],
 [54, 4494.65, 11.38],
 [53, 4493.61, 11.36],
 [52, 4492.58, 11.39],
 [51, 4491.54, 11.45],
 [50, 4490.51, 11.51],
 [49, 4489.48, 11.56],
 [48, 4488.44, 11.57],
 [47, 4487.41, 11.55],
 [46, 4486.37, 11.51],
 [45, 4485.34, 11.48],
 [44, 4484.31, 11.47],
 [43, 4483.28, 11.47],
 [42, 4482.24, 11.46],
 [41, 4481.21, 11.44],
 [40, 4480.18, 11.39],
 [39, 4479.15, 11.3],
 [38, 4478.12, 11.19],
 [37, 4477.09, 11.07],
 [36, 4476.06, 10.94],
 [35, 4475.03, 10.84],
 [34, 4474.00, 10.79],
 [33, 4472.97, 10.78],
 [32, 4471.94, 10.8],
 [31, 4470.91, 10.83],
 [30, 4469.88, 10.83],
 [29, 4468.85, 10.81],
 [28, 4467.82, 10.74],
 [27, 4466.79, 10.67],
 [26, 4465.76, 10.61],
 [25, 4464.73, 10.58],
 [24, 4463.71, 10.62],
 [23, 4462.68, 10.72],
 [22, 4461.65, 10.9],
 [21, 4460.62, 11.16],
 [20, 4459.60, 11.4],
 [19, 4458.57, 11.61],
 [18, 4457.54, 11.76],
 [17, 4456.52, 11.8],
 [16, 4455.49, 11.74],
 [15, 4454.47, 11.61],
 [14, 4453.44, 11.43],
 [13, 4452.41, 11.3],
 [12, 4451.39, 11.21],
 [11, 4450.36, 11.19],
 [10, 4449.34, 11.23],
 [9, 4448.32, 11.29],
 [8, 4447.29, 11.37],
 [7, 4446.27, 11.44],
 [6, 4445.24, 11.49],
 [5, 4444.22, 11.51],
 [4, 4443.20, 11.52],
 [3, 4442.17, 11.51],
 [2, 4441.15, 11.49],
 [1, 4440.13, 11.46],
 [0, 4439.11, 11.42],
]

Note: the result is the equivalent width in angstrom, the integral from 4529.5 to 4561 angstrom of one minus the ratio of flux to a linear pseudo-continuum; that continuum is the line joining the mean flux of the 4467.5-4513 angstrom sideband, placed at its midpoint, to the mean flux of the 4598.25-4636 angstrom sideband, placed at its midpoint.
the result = 4.6 angstrom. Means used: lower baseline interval 11.3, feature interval 10.9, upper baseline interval 14.7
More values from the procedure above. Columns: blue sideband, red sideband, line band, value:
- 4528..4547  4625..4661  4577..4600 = 3.4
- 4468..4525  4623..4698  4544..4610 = 7.7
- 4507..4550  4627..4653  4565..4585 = 2.4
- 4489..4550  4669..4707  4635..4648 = 0.3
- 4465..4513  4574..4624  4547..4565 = 1.0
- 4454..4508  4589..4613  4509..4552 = -1.9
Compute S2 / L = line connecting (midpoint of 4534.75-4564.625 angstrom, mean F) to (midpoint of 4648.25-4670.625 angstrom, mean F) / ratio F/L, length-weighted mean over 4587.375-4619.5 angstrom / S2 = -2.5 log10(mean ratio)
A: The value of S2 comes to 0.07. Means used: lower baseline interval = 10.8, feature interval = 10.3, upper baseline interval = 11.2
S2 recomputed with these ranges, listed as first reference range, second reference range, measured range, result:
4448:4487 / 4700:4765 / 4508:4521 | -0.07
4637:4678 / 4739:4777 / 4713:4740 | 0.11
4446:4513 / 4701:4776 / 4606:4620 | 0.05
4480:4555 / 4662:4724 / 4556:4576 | 0.06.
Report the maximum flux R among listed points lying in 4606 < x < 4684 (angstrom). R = 32.44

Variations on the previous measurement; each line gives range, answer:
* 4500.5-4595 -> 12.07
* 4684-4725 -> 10.98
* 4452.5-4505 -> 11.8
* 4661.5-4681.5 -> 10.79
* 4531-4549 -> 11.24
